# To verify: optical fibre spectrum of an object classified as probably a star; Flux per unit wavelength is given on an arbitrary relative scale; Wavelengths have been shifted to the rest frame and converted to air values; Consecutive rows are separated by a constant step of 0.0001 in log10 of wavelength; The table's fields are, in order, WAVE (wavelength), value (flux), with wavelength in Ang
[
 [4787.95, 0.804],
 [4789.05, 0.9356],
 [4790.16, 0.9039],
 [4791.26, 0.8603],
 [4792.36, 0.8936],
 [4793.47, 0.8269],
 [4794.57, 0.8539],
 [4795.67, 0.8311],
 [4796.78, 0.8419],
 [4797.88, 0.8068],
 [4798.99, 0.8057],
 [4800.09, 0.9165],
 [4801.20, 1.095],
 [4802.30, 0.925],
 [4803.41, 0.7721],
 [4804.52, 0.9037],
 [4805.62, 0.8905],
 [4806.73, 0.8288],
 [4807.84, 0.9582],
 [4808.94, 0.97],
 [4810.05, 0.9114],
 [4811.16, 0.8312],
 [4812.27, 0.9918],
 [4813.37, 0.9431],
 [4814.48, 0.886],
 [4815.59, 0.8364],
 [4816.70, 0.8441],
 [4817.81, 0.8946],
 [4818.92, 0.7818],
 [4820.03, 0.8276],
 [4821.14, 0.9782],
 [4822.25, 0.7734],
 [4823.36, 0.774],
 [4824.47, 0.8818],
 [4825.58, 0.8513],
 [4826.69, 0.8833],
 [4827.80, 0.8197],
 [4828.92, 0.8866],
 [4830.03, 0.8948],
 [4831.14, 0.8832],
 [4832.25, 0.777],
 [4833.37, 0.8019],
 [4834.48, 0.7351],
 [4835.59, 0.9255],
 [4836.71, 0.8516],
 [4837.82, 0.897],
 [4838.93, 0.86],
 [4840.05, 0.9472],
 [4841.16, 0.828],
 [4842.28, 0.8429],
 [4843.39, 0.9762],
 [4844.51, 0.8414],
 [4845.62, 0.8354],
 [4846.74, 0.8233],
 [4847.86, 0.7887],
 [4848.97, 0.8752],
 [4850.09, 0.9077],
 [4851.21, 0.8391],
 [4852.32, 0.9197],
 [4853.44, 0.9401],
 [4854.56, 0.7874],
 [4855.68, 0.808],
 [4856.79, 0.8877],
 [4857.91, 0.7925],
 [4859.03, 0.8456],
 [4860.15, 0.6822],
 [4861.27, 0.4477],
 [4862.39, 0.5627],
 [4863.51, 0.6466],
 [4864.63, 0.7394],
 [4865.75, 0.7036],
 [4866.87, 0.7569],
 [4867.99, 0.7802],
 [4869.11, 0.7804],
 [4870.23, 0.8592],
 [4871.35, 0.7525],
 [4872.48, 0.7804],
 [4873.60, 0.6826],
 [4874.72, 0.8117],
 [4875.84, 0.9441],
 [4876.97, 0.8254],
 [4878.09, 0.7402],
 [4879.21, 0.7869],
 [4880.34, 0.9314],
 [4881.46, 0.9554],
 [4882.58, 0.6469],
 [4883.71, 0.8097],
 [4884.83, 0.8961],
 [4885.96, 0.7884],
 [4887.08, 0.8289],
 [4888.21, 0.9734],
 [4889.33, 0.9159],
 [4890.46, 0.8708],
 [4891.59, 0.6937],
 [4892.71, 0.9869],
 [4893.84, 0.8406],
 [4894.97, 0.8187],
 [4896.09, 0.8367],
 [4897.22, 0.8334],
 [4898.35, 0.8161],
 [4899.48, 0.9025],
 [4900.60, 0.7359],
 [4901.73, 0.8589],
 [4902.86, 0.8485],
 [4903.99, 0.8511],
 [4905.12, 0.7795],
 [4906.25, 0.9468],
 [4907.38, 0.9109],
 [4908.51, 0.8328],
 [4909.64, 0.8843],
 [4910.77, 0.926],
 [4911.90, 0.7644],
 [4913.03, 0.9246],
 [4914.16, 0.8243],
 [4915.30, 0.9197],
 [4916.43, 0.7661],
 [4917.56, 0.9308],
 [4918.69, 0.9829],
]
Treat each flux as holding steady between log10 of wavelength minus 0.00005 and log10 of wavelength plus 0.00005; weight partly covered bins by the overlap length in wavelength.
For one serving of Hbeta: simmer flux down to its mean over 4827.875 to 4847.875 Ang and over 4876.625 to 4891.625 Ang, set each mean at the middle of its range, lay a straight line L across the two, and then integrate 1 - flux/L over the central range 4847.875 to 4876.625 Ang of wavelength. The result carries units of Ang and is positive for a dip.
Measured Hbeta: 2.2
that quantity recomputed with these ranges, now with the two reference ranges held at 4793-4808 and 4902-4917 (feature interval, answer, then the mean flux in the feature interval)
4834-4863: 1.4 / 0.825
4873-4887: 0.7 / 0.819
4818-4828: 0.3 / 0.844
